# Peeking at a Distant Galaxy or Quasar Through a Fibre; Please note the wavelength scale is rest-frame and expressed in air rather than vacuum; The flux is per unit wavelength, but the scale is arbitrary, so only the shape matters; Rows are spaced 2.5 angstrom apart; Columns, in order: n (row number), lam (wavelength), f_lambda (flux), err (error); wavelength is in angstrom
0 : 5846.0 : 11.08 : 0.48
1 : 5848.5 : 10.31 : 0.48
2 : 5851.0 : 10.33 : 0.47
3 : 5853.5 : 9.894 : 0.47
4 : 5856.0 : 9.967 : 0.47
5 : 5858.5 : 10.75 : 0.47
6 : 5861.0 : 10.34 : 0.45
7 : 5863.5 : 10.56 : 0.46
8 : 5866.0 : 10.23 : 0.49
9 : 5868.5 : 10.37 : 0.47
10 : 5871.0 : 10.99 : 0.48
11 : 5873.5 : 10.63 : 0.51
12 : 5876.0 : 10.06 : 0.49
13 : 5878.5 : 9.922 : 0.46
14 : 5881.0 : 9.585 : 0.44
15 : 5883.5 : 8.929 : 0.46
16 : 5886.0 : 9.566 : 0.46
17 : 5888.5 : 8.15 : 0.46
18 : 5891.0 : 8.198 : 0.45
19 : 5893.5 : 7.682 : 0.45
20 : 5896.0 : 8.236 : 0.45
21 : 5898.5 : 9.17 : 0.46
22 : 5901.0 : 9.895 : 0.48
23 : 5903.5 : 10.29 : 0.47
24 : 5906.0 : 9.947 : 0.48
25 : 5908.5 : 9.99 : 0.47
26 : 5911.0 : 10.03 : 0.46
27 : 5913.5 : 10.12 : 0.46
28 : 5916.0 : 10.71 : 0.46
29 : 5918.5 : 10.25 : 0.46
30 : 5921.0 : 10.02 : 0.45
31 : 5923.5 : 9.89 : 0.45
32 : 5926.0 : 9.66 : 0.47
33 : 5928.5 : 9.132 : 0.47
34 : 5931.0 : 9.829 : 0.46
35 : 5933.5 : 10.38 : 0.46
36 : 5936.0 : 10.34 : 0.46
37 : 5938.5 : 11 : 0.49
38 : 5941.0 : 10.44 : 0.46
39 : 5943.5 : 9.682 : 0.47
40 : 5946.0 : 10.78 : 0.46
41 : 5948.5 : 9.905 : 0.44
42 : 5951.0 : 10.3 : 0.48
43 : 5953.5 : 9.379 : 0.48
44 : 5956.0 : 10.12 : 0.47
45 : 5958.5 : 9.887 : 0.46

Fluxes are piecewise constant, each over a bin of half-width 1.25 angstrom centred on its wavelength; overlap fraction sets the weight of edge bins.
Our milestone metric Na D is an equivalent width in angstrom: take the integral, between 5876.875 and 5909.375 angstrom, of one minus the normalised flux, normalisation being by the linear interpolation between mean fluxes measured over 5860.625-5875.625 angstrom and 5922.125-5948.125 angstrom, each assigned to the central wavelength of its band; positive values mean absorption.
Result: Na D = 3.6 angstrom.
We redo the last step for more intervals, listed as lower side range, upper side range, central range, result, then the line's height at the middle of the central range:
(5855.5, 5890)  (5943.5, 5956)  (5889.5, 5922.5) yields 1.5 angstrom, 10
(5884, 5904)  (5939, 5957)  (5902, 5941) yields -2.6 angstrom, 9.5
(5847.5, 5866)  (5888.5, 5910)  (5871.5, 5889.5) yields 0.0 angstrom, 9.64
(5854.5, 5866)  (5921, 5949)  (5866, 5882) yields 0.1 angstrom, 10.3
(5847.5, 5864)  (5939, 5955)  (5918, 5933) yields 0.5 angstrom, 10.2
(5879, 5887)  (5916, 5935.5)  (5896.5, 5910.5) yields -0.2 angstrom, 9.67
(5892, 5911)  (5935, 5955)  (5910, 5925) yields -0.8 angstrom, 9.67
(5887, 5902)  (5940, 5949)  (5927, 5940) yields -0.4 angstrom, 9.85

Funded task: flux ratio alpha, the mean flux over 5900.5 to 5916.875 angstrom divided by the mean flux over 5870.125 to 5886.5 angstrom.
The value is 1.02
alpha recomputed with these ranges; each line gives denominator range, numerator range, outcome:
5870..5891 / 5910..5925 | 1.06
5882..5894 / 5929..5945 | 1.19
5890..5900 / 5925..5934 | 1.16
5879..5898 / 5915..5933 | 1.14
